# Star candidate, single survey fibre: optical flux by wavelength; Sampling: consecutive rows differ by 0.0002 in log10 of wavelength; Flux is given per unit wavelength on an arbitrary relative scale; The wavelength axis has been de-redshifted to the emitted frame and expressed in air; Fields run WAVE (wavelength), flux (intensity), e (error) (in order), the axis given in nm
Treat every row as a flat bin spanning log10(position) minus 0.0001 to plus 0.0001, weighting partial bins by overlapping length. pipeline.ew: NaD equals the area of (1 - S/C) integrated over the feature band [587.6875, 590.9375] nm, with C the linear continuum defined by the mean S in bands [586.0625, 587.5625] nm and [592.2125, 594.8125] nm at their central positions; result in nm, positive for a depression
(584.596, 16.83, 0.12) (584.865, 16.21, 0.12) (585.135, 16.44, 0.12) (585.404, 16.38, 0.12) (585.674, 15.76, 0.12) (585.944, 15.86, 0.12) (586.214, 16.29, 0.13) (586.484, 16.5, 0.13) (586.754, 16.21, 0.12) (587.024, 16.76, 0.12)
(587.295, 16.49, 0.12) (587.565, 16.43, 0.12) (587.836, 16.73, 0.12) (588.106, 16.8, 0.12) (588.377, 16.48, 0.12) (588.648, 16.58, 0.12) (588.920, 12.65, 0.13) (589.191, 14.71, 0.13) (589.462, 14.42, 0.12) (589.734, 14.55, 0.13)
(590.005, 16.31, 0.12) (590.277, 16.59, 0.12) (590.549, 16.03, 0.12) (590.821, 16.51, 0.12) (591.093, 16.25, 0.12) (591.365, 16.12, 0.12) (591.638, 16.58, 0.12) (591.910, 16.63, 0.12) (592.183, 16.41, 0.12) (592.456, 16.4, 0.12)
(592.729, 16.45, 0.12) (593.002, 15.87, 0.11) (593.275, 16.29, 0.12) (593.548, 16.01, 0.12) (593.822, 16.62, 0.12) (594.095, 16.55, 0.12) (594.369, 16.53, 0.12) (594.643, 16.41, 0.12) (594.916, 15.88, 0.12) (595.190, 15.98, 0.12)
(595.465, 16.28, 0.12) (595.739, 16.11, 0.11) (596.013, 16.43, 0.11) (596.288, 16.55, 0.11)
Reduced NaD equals 0.141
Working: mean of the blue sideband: 16.4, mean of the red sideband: 16.3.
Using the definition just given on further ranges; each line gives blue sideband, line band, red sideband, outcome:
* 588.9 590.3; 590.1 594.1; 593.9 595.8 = -0.20 nm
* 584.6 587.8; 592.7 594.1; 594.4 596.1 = 0.00 nm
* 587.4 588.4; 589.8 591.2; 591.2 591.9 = 0.02 nm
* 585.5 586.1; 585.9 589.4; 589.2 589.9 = -0.18 nm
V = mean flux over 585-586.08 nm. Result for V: 16.1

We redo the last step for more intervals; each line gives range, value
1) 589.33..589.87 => 14.5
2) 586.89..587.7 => 16.6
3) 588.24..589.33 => 15.1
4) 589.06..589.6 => 14.6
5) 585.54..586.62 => 16.1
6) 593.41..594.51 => 16.4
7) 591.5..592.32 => 16.5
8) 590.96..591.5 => 16.2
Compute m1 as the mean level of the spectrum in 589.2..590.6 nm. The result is 15.5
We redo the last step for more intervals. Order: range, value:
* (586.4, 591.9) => 16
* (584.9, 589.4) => 16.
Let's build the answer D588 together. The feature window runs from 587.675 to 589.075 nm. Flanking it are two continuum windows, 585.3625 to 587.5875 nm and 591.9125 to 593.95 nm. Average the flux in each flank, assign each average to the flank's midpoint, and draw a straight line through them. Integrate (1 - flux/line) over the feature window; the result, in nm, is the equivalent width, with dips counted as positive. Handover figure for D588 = 0.04 nm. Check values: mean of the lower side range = 16.3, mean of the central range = 15.8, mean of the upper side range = 16.3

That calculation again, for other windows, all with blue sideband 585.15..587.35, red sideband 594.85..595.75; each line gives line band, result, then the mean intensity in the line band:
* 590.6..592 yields -0.02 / 16.4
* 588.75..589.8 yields 0.13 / 14.1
